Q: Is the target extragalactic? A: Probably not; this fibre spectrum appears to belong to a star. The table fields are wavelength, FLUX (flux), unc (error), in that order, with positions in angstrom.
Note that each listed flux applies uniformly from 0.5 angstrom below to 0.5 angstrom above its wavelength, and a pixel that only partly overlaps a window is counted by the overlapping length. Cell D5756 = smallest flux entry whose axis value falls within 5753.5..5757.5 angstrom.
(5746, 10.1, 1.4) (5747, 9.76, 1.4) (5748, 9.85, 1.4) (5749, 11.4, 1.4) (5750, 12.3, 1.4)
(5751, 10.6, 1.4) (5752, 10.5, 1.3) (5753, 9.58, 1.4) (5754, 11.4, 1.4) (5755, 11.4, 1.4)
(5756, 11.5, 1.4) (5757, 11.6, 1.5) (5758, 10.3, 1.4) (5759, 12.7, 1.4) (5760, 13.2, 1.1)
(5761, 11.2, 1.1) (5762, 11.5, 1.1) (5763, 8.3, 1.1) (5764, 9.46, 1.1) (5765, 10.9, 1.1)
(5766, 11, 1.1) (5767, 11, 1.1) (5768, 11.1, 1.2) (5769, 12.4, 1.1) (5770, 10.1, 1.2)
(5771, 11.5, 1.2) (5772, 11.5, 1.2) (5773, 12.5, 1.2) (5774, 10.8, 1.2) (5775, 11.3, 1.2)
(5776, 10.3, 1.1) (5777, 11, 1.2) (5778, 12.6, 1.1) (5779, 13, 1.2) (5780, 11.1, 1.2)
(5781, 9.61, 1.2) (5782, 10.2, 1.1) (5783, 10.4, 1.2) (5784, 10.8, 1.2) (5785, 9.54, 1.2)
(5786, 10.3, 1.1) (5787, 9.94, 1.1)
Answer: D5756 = 11.4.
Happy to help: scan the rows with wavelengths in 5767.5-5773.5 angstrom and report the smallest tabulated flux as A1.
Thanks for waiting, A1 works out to 10.1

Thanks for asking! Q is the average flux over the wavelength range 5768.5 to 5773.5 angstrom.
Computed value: 11.6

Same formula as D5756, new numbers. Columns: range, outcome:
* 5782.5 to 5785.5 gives 9.54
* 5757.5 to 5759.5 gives 10.3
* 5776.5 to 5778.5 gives 11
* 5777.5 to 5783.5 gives 9.61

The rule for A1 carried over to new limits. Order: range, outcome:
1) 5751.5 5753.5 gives 9.58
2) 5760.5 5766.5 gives 8.3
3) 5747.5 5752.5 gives 9.85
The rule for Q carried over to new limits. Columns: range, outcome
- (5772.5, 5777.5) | 11.2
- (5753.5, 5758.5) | 11.2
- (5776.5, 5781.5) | 11.5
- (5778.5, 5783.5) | 10.9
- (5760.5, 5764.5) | 10.1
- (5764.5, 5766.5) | 10.9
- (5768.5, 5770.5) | 11.2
